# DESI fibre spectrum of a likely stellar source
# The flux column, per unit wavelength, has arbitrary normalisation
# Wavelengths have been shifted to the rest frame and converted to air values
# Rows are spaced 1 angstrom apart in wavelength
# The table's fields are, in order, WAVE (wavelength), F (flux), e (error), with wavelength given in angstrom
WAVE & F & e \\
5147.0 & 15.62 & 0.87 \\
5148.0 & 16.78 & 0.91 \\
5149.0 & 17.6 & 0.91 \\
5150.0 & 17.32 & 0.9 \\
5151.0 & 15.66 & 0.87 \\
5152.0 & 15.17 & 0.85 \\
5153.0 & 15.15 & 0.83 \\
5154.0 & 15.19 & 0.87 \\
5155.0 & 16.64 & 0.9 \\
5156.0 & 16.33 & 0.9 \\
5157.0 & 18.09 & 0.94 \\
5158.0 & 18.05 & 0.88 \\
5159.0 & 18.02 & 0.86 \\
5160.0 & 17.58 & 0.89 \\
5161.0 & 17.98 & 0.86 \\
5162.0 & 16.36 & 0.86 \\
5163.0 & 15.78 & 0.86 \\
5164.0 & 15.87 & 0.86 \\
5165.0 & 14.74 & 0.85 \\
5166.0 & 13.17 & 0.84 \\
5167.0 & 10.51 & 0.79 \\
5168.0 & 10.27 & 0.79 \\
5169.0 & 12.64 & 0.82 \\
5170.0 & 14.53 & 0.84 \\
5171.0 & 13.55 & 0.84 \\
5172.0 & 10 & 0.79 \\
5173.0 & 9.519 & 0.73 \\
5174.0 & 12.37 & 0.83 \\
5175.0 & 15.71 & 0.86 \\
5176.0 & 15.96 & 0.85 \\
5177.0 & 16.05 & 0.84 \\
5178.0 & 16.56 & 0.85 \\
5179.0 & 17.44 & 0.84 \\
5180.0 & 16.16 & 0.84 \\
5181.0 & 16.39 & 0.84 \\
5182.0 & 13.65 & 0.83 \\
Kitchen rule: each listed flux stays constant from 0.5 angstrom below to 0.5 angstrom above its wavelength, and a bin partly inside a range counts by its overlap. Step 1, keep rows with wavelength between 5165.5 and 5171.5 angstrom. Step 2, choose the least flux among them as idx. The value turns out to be 10.27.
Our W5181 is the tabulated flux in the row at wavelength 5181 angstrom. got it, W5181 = 16.39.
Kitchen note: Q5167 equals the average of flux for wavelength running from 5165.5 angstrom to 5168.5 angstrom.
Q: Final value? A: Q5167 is 11.3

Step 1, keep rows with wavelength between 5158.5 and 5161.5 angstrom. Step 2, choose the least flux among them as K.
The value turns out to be 17.58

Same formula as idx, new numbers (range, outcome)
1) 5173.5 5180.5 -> 12.37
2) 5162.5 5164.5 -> 15.78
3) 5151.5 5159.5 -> 15.15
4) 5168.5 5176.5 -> 9.519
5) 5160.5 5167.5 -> 10.51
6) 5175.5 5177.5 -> 15.96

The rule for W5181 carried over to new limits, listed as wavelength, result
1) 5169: 12.64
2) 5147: 15.62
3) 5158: 18.05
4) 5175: 15.71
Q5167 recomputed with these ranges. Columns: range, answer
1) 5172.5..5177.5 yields 13.9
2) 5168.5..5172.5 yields 12.7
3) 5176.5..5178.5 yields 16.3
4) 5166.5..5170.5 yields 12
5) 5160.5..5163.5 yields 16.7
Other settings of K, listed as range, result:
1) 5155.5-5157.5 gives 16.33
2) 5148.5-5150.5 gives 17.32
